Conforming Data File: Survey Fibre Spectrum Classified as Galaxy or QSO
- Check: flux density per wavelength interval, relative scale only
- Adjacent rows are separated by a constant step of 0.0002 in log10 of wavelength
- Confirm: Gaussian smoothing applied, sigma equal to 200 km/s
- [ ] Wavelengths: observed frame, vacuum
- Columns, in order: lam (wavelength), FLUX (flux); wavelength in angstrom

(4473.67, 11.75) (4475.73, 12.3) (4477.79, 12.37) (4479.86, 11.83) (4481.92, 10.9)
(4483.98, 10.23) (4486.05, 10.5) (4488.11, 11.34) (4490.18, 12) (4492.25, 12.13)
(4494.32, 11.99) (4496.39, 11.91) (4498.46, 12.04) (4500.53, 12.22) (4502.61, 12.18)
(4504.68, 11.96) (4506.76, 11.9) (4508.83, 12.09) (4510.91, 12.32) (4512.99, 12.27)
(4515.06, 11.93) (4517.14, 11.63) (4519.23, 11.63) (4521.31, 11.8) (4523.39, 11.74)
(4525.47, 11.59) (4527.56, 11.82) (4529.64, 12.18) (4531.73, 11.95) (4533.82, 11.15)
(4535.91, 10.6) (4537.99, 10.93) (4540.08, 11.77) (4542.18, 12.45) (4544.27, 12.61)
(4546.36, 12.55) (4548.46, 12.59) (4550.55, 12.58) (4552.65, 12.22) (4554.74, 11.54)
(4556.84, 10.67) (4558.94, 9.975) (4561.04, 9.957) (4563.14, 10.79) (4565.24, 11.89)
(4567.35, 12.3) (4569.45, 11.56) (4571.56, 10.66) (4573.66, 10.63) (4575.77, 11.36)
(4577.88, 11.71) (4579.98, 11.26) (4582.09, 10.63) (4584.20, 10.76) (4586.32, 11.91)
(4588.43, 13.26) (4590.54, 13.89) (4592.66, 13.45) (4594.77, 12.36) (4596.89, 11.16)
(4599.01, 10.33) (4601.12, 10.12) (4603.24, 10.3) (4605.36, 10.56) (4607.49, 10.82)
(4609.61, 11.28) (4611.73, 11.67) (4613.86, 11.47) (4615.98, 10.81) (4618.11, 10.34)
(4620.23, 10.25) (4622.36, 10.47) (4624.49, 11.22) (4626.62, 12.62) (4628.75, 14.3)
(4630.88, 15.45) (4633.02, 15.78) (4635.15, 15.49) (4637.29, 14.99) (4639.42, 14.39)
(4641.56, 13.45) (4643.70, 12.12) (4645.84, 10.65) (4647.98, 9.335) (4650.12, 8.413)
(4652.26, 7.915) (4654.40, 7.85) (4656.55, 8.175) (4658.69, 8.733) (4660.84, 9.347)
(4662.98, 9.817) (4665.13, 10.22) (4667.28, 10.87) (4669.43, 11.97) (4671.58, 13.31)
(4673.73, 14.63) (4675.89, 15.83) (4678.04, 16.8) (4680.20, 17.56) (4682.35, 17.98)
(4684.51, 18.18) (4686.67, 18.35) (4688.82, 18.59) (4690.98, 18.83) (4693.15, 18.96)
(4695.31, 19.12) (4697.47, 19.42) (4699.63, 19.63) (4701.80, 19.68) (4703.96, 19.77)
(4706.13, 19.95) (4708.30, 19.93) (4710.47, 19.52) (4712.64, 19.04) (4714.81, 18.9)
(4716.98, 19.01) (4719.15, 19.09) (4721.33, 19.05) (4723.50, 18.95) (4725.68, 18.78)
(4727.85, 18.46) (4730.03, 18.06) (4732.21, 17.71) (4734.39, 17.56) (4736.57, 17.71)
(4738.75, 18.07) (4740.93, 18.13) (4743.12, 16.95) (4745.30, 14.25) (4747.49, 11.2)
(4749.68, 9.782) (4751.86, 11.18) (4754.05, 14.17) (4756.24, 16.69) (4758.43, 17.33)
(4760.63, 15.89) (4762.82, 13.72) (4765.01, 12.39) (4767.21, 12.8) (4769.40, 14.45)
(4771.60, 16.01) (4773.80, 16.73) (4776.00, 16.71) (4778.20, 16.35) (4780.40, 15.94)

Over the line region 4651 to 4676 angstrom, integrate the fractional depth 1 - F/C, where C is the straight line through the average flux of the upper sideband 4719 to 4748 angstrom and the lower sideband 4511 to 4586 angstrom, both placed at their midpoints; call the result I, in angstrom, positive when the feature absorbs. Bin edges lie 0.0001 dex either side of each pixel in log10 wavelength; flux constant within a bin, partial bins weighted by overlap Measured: 7.8 angstrom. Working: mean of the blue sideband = 11.5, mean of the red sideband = 17.5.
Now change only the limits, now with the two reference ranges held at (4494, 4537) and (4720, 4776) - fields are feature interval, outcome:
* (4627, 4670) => 8.03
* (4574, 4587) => 1.76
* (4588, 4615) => 3.60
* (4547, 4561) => 1.12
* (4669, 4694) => -3.61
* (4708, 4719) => -2.85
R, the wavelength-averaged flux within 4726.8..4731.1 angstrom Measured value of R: 18.2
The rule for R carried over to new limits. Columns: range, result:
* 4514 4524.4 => 11.8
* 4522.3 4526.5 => 11.7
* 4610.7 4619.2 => 11.1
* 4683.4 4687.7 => 18.2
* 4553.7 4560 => 10.7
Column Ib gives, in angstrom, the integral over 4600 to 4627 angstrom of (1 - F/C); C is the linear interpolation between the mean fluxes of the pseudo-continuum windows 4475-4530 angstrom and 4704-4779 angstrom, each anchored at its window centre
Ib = 6.1 angstrom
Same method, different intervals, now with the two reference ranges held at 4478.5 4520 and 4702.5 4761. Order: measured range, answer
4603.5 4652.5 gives 9.4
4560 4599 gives 5.9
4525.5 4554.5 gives 1.8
